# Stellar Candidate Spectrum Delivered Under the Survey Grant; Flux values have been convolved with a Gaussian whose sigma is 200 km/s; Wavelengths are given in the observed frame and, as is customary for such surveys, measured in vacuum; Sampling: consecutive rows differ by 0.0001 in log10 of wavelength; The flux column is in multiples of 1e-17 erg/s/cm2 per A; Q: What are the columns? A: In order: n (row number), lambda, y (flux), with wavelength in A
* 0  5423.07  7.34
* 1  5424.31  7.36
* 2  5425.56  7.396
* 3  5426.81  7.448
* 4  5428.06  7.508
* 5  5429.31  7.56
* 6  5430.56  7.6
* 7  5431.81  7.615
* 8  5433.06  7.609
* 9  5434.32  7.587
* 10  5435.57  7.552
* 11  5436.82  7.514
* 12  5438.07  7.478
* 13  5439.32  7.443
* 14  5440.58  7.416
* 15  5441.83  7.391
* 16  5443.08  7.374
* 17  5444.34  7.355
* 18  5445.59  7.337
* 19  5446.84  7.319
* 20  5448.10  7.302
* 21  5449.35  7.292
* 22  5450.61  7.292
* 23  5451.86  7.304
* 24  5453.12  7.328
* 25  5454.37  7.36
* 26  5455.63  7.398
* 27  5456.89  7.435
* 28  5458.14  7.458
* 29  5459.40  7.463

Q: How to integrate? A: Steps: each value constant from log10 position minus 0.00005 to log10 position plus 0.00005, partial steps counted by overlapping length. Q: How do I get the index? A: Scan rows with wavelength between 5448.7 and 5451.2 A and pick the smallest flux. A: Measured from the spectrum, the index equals 7.292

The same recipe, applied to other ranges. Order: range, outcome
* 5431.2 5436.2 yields 7.552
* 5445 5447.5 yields 7.319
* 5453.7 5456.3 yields 7.36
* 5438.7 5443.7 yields 7.374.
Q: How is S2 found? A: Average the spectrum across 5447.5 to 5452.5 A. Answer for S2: 7.3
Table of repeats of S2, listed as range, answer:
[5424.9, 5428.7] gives 7.45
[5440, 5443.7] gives 7.41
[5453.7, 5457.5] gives 7.39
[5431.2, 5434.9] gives 7.59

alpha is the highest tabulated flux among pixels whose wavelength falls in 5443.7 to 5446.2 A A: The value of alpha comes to 7.355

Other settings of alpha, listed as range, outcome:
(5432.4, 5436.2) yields 7.609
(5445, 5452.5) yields 7.337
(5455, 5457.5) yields 7.435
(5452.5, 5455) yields 7.36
